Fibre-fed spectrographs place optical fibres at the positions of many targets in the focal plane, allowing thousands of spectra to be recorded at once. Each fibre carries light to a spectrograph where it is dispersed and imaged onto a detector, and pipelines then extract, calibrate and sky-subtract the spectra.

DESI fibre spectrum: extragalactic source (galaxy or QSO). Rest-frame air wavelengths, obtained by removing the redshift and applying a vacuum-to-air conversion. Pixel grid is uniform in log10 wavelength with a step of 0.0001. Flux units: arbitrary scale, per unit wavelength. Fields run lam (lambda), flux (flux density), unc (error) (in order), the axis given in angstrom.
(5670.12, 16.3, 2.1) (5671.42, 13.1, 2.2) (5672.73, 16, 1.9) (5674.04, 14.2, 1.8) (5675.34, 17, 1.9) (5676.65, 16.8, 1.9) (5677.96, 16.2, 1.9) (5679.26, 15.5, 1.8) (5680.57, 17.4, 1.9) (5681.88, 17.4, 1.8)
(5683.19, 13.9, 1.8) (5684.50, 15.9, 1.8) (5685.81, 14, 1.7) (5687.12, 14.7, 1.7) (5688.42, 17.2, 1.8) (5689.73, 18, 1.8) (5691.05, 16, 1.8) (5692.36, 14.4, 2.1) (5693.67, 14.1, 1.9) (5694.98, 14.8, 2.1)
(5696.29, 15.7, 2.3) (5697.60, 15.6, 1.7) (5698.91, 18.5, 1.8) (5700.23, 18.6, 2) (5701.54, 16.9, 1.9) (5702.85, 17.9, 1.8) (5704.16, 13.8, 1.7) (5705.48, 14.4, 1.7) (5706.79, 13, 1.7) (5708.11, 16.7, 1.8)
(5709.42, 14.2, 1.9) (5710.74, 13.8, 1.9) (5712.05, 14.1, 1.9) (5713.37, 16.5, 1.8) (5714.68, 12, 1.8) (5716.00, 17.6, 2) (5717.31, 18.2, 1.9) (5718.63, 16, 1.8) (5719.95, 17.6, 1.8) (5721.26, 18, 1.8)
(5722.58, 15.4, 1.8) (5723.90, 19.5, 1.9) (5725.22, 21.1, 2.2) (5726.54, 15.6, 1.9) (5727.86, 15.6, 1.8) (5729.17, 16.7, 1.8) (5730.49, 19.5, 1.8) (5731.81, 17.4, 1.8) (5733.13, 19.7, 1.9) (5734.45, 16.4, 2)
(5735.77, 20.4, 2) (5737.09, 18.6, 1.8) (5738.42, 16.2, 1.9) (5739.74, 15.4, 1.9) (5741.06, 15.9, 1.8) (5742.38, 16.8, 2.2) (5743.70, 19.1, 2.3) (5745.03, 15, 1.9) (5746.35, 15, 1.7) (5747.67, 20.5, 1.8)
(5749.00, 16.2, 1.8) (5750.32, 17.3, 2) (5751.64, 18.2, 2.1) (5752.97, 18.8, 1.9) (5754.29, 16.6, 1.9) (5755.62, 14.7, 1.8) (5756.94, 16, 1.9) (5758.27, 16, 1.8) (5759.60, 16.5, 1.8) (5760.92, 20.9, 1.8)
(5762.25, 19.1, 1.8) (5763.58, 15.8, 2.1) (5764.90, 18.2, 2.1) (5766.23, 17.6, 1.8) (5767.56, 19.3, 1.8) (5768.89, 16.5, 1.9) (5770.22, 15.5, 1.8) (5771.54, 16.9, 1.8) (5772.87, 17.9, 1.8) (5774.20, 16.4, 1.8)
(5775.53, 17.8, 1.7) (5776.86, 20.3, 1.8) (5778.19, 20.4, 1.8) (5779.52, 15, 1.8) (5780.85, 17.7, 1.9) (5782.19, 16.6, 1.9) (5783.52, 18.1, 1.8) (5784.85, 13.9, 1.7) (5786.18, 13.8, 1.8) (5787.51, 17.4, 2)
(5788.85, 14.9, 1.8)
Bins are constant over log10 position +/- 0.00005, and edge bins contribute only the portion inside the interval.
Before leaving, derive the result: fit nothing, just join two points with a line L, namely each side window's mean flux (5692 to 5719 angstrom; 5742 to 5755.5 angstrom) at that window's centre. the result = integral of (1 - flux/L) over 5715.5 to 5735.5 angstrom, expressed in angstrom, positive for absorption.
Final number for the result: -1.62 angstrom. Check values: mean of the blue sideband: 15.6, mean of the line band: 17.7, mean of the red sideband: 17.3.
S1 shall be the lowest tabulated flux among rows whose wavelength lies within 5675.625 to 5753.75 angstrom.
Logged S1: 12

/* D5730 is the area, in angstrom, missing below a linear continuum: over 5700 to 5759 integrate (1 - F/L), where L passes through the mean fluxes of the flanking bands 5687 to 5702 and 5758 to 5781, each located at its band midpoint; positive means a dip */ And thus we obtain 0.7 angstrom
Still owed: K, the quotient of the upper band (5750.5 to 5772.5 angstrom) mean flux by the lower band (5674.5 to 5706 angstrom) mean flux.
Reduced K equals 1.08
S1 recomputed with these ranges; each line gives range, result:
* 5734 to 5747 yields 15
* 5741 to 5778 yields 14.7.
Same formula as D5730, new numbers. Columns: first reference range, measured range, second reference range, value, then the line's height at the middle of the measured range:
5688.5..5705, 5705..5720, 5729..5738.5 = 1.61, 17.1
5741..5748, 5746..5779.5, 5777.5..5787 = -1.49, 16.8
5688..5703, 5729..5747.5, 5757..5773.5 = -0.37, 17.1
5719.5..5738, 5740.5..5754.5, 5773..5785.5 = 0.38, 17.7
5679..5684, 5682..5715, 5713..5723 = 1.60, 16.2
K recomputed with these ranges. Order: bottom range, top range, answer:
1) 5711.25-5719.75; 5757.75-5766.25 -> 1.12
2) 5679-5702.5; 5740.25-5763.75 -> 1.07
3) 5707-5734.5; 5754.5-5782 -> 1.04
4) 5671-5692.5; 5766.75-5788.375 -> 1.08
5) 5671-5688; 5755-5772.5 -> 1.10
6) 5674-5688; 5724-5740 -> 1.13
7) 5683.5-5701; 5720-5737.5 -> 1.13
